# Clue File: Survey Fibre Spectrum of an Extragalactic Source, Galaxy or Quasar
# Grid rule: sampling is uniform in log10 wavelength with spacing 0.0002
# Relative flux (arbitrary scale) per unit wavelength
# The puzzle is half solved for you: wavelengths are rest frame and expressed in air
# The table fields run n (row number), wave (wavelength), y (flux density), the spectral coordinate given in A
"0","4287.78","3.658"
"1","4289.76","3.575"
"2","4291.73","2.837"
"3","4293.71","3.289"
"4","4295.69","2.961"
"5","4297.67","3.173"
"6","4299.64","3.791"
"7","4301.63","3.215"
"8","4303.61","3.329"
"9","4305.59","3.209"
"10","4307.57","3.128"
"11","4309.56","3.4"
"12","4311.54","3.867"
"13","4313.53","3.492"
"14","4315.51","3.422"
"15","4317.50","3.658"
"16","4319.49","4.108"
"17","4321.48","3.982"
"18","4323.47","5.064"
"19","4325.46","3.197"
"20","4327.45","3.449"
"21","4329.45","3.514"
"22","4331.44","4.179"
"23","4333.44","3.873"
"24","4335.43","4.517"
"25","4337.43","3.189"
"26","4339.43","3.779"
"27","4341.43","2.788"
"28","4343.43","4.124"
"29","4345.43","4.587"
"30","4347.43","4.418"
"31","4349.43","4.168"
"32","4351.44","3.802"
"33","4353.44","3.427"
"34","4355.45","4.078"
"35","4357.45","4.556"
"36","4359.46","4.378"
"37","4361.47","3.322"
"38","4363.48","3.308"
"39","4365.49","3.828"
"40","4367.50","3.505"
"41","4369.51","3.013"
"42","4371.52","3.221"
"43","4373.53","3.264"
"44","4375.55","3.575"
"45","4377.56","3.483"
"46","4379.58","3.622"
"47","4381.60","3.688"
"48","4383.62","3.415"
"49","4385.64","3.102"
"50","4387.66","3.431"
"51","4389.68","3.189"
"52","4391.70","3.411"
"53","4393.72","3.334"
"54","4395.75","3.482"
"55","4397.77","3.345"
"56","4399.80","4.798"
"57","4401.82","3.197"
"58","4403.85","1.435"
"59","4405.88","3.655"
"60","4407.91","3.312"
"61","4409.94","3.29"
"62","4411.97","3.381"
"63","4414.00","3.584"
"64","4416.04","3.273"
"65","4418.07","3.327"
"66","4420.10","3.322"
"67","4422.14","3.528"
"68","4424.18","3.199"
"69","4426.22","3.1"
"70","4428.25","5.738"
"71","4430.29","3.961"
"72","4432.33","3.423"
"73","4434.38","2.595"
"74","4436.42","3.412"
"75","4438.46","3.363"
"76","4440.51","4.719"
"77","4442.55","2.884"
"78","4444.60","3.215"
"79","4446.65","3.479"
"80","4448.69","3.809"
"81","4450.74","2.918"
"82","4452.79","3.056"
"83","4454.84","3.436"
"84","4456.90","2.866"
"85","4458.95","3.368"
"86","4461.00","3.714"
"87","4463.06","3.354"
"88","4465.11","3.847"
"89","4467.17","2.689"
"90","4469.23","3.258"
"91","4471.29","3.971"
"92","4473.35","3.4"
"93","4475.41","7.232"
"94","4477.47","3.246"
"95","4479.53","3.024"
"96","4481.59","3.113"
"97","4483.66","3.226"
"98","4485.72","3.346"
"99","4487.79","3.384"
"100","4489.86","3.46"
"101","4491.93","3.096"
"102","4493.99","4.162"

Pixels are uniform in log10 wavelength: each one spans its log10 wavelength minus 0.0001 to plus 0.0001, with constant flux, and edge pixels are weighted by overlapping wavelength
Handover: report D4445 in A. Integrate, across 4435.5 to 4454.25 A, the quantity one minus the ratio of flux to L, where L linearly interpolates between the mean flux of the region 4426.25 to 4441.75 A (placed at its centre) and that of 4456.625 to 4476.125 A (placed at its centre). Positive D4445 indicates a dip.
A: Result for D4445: 1.8 A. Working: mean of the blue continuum 3.82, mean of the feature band 3.43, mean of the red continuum 3.75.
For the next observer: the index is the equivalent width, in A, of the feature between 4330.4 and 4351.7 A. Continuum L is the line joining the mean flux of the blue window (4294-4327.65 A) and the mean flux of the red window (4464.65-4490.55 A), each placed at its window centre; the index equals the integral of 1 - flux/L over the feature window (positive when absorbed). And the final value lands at -2.3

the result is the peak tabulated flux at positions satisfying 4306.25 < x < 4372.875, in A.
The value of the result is 5.064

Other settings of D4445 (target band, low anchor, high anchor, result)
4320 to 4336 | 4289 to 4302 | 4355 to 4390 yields -2.73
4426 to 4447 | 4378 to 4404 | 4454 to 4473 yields -1.58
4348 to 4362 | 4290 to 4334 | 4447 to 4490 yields -1.81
